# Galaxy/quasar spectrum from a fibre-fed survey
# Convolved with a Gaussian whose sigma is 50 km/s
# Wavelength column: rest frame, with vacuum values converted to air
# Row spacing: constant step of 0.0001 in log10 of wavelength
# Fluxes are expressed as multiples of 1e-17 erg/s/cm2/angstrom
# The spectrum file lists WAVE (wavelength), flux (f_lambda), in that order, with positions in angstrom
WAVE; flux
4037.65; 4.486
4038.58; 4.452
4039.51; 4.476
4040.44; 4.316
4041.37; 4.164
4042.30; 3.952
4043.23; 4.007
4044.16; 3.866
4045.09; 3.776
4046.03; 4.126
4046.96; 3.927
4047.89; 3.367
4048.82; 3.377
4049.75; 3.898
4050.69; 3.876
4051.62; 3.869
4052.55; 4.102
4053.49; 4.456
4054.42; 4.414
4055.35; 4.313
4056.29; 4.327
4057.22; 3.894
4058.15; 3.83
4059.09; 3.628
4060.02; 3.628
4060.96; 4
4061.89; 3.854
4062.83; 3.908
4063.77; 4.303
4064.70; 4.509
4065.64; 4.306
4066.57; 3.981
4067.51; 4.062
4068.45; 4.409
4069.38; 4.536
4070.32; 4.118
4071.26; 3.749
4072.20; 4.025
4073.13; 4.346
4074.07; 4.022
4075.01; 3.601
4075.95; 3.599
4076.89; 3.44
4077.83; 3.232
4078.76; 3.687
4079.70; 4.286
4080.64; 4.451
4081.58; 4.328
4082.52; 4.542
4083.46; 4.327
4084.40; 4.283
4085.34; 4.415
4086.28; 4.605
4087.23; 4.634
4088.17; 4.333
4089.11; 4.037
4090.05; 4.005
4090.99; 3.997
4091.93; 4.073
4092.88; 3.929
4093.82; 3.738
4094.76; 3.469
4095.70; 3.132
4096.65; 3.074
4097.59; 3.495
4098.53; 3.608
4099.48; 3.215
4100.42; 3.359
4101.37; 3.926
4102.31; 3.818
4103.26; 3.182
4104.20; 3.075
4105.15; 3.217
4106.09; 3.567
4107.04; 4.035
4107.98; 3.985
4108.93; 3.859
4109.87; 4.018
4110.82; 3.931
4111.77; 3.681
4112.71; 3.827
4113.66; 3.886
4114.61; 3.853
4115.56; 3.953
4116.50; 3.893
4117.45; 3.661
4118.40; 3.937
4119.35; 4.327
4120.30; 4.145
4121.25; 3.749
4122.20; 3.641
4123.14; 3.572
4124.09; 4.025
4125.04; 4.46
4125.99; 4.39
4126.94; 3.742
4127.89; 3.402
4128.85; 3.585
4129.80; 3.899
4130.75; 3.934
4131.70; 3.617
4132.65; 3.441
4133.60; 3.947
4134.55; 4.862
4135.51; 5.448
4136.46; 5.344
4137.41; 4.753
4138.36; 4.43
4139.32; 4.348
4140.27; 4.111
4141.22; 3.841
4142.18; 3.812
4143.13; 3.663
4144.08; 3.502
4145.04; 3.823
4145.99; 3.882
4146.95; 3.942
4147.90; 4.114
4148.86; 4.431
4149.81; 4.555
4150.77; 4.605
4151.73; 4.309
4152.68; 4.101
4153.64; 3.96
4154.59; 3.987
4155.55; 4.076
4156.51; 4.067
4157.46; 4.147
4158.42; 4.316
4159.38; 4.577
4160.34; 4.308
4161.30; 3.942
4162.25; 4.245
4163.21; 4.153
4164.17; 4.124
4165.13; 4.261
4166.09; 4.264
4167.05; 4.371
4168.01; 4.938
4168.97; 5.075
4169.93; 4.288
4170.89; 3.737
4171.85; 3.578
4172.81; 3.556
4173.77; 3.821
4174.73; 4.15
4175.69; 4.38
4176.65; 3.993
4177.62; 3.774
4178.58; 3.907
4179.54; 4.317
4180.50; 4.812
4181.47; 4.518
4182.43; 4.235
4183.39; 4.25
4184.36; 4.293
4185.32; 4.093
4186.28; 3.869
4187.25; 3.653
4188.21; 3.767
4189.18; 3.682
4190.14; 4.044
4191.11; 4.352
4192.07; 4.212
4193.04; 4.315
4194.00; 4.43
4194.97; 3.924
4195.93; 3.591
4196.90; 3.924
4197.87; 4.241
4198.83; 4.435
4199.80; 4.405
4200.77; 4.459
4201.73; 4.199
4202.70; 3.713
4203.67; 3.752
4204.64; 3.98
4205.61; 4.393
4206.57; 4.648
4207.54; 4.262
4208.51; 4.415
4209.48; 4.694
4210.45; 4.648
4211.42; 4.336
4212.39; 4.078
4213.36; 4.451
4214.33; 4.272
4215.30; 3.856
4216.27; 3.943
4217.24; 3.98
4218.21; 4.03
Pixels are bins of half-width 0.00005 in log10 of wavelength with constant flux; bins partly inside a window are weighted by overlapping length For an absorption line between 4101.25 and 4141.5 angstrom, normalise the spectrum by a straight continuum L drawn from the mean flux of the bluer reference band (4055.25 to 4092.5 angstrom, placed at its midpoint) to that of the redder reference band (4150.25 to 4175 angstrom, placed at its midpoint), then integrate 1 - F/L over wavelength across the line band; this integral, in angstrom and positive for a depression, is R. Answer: 1.76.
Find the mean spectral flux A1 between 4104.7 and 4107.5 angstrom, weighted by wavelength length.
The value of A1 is 3.61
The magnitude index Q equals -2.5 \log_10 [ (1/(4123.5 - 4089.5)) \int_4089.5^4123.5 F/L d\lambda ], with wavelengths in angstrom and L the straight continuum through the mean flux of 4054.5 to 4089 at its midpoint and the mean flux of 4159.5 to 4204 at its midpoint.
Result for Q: 0.11 mag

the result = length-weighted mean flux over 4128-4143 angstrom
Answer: 4.19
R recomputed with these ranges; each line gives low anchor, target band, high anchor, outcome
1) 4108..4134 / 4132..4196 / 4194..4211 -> -1.9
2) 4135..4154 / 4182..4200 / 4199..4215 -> 0.8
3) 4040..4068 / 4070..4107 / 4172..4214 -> 1.8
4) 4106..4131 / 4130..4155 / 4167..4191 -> -1.2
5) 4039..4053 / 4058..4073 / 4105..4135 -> -0.5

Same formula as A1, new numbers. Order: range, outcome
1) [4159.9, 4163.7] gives 4.16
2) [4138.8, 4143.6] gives 3.96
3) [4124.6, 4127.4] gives 4.2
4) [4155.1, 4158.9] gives 4.15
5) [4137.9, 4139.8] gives 4.38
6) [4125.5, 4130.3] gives 3.8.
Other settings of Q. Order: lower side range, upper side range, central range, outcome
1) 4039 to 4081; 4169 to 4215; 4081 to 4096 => -0.03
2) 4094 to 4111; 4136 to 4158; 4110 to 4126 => -0.05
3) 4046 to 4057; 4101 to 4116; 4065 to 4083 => -0.04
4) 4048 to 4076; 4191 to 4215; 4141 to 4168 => 0.01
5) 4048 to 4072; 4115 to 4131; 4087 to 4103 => 0.06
